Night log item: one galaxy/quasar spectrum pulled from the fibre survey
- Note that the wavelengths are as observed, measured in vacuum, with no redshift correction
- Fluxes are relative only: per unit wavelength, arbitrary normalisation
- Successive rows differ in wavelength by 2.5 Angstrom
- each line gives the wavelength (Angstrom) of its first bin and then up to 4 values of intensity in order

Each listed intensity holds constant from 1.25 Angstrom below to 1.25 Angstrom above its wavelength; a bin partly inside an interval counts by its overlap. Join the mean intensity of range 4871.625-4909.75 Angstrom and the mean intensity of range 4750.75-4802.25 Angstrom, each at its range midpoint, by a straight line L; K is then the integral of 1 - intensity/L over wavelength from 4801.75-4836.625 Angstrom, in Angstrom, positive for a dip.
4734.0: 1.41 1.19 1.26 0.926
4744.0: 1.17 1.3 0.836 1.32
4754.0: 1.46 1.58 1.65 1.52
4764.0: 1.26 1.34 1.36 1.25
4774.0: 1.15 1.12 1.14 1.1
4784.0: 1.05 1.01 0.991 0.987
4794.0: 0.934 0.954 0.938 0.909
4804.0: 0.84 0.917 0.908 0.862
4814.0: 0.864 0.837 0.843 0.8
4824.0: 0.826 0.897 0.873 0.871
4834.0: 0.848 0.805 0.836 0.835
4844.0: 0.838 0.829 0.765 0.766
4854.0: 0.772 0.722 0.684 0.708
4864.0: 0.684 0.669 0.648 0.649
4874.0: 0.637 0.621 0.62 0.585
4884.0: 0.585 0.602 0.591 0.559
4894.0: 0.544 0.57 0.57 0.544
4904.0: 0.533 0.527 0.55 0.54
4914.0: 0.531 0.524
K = 3.7 Angstrom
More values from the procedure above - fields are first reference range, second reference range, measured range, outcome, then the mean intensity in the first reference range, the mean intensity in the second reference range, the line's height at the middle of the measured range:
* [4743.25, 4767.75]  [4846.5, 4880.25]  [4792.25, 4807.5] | 2.3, 1.35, 0.693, 1.08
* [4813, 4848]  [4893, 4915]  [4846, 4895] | 1.6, 0.842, 0.546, 0.681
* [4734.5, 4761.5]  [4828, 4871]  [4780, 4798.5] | 1.3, 1.28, 0.771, 1.08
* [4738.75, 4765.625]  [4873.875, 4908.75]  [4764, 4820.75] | 4.1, 1.3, 0.575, 1.09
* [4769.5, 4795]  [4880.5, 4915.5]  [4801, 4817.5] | 1.5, 1.08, 0.559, 0.961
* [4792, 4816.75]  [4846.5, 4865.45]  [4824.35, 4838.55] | -0.7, 0.901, 0.735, 0.814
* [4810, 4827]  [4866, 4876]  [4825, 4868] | -2.7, 0.846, 0.647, 0.74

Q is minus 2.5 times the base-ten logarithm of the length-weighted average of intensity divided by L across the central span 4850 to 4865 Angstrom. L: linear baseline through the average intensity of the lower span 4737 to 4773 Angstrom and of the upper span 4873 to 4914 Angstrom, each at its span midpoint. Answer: 0.05 mag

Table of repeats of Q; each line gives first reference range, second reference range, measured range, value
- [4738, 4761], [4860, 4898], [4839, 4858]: -0.021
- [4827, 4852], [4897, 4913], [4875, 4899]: 0.066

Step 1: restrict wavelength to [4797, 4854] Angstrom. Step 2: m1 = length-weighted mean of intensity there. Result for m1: 0.85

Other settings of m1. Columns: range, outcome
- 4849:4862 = 0.735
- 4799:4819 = 0.878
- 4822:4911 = 0.69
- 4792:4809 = 0.918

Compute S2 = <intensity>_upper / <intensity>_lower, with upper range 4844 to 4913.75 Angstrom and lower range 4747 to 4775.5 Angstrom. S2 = 0.5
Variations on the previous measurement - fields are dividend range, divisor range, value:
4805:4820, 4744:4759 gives 0.66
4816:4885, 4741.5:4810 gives 0.66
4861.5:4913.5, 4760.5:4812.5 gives 0.55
